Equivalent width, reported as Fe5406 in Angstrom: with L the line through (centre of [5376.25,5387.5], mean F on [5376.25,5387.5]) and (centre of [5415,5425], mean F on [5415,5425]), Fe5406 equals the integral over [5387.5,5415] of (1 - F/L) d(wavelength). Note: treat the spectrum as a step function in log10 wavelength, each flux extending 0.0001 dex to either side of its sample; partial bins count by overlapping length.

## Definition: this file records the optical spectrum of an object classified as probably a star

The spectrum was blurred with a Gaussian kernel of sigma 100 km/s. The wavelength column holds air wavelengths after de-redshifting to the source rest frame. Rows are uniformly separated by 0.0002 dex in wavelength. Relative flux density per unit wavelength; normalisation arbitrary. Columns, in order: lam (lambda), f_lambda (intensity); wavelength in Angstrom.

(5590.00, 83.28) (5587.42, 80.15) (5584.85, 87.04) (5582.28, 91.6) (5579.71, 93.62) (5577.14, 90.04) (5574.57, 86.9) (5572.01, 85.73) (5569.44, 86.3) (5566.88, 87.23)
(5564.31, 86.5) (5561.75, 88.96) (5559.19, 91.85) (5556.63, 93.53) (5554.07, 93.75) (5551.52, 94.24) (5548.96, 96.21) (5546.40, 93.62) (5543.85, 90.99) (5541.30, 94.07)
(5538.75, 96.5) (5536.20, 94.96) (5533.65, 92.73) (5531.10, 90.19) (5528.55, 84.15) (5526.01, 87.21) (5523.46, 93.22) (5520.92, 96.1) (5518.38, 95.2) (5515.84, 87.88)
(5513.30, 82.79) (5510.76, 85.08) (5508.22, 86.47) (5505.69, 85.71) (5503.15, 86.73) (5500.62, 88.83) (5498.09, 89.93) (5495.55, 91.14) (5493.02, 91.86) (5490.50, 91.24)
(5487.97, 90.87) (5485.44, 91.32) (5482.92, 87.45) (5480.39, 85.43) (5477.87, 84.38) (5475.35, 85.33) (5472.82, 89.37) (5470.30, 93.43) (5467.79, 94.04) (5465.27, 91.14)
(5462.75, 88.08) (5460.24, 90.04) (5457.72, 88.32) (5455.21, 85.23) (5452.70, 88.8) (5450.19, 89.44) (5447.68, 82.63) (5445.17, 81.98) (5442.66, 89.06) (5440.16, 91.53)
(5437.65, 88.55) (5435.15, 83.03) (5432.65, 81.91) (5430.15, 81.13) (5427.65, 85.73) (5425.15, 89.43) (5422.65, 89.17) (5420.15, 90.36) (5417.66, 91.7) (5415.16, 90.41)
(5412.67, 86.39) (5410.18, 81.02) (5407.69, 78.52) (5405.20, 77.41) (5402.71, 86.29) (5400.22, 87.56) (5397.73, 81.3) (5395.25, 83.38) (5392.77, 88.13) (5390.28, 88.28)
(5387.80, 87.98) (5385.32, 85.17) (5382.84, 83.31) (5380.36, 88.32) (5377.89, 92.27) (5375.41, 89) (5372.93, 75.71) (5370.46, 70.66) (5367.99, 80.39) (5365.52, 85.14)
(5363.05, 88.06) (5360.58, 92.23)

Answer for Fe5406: 1.4 Angstrom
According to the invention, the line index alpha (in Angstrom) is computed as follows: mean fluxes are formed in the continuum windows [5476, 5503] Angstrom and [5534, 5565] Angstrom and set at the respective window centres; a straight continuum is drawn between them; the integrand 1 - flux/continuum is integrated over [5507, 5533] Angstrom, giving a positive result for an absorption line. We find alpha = 0.6 Angstrom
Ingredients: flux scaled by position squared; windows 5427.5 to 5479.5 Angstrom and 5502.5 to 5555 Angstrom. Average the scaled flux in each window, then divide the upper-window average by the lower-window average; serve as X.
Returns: 1.1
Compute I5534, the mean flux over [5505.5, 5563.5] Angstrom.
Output 91.2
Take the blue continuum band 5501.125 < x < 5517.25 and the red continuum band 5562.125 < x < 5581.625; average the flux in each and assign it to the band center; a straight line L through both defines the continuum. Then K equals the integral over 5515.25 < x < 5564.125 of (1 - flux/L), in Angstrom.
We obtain -2.95 Angstrom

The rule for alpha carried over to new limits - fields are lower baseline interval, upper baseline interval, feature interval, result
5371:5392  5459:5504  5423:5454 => 0.6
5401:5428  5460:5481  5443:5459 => 0.3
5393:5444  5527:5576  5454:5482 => -0.3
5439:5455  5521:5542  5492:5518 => 0.7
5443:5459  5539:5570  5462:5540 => -0.7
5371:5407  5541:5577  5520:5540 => -0.5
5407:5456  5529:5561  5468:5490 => 0.1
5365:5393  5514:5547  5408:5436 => 0.1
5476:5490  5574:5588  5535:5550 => -1.0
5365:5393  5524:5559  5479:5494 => 0.0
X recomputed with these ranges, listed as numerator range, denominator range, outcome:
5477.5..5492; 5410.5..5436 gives 1.05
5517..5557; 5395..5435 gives 1.14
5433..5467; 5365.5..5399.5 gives 1.06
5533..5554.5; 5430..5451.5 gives 1.14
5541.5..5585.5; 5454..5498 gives 1.05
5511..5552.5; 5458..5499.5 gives 1.04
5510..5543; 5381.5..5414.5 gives 1.13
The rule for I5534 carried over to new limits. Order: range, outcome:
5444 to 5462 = 86.7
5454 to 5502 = 89.3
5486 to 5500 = 90.9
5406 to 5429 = 86.8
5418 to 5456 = 86.7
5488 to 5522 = 89.2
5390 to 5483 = 86.7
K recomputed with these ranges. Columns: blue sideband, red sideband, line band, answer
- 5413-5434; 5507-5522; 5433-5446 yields 0.1 Angstrom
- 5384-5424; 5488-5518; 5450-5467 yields -0.3 Angstrom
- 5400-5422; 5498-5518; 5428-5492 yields -1.1 Angstrom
